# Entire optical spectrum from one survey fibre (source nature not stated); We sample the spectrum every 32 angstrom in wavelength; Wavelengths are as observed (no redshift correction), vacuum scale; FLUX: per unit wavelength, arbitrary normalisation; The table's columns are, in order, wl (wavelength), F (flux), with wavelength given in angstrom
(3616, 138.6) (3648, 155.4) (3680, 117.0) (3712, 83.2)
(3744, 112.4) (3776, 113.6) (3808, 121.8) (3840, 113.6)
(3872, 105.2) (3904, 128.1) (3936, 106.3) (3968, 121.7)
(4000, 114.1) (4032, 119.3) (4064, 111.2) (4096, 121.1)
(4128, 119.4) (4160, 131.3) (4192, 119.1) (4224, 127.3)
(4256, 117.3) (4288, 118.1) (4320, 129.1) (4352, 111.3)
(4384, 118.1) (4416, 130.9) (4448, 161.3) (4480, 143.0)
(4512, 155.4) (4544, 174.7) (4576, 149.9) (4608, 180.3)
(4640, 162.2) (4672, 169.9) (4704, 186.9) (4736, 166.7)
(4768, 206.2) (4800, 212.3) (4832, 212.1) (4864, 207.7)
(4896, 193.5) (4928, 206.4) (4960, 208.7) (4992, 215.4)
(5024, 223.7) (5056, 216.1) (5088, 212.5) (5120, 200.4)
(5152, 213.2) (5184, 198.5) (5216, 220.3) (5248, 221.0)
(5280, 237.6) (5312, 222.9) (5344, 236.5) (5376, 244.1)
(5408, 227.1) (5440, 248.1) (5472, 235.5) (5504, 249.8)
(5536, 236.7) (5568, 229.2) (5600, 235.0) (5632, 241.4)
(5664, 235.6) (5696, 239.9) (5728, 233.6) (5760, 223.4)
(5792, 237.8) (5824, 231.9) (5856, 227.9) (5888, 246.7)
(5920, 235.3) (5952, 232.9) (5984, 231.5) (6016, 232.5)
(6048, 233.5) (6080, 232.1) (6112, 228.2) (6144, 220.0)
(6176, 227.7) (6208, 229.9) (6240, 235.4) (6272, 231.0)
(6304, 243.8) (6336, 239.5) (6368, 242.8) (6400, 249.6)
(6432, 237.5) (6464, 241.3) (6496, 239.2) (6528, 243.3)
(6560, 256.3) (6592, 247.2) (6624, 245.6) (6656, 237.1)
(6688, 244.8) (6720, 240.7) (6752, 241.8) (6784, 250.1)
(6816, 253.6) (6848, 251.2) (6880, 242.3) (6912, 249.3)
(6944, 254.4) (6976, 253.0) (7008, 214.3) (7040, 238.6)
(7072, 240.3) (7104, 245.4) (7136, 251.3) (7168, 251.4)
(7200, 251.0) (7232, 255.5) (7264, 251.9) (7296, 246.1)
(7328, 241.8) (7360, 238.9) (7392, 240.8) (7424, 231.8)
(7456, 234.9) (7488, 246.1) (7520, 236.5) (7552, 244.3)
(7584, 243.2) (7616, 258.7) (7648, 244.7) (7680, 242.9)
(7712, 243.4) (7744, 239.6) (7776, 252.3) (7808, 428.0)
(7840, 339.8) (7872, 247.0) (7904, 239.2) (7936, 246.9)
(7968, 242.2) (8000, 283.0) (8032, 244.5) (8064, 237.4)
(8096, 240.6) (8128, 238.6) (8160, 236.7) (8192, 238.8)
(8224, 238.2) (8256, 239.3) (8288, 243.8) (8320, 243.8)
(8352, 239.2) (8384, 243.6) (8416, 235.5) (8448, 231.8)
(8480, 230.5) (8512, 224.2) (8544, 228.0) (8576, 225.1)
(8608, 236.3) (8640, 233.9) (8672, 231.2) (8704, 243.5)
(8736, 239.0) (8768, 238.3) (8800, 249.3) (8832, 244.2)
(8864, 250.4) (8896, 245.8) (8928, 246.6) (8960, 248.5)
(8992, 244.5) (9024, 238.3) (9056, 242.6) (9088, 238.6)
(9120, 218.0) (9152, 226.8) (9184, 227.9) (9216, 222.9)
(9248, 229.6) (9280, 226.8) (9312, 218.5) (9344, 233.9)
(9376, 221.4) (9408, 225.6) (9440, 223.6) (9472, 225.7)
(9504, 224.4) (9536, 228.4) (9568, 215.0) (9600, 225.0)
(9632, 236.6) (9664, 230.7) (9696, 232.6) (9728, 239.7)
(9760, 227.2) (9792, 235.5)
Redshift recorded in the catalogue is 0.190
